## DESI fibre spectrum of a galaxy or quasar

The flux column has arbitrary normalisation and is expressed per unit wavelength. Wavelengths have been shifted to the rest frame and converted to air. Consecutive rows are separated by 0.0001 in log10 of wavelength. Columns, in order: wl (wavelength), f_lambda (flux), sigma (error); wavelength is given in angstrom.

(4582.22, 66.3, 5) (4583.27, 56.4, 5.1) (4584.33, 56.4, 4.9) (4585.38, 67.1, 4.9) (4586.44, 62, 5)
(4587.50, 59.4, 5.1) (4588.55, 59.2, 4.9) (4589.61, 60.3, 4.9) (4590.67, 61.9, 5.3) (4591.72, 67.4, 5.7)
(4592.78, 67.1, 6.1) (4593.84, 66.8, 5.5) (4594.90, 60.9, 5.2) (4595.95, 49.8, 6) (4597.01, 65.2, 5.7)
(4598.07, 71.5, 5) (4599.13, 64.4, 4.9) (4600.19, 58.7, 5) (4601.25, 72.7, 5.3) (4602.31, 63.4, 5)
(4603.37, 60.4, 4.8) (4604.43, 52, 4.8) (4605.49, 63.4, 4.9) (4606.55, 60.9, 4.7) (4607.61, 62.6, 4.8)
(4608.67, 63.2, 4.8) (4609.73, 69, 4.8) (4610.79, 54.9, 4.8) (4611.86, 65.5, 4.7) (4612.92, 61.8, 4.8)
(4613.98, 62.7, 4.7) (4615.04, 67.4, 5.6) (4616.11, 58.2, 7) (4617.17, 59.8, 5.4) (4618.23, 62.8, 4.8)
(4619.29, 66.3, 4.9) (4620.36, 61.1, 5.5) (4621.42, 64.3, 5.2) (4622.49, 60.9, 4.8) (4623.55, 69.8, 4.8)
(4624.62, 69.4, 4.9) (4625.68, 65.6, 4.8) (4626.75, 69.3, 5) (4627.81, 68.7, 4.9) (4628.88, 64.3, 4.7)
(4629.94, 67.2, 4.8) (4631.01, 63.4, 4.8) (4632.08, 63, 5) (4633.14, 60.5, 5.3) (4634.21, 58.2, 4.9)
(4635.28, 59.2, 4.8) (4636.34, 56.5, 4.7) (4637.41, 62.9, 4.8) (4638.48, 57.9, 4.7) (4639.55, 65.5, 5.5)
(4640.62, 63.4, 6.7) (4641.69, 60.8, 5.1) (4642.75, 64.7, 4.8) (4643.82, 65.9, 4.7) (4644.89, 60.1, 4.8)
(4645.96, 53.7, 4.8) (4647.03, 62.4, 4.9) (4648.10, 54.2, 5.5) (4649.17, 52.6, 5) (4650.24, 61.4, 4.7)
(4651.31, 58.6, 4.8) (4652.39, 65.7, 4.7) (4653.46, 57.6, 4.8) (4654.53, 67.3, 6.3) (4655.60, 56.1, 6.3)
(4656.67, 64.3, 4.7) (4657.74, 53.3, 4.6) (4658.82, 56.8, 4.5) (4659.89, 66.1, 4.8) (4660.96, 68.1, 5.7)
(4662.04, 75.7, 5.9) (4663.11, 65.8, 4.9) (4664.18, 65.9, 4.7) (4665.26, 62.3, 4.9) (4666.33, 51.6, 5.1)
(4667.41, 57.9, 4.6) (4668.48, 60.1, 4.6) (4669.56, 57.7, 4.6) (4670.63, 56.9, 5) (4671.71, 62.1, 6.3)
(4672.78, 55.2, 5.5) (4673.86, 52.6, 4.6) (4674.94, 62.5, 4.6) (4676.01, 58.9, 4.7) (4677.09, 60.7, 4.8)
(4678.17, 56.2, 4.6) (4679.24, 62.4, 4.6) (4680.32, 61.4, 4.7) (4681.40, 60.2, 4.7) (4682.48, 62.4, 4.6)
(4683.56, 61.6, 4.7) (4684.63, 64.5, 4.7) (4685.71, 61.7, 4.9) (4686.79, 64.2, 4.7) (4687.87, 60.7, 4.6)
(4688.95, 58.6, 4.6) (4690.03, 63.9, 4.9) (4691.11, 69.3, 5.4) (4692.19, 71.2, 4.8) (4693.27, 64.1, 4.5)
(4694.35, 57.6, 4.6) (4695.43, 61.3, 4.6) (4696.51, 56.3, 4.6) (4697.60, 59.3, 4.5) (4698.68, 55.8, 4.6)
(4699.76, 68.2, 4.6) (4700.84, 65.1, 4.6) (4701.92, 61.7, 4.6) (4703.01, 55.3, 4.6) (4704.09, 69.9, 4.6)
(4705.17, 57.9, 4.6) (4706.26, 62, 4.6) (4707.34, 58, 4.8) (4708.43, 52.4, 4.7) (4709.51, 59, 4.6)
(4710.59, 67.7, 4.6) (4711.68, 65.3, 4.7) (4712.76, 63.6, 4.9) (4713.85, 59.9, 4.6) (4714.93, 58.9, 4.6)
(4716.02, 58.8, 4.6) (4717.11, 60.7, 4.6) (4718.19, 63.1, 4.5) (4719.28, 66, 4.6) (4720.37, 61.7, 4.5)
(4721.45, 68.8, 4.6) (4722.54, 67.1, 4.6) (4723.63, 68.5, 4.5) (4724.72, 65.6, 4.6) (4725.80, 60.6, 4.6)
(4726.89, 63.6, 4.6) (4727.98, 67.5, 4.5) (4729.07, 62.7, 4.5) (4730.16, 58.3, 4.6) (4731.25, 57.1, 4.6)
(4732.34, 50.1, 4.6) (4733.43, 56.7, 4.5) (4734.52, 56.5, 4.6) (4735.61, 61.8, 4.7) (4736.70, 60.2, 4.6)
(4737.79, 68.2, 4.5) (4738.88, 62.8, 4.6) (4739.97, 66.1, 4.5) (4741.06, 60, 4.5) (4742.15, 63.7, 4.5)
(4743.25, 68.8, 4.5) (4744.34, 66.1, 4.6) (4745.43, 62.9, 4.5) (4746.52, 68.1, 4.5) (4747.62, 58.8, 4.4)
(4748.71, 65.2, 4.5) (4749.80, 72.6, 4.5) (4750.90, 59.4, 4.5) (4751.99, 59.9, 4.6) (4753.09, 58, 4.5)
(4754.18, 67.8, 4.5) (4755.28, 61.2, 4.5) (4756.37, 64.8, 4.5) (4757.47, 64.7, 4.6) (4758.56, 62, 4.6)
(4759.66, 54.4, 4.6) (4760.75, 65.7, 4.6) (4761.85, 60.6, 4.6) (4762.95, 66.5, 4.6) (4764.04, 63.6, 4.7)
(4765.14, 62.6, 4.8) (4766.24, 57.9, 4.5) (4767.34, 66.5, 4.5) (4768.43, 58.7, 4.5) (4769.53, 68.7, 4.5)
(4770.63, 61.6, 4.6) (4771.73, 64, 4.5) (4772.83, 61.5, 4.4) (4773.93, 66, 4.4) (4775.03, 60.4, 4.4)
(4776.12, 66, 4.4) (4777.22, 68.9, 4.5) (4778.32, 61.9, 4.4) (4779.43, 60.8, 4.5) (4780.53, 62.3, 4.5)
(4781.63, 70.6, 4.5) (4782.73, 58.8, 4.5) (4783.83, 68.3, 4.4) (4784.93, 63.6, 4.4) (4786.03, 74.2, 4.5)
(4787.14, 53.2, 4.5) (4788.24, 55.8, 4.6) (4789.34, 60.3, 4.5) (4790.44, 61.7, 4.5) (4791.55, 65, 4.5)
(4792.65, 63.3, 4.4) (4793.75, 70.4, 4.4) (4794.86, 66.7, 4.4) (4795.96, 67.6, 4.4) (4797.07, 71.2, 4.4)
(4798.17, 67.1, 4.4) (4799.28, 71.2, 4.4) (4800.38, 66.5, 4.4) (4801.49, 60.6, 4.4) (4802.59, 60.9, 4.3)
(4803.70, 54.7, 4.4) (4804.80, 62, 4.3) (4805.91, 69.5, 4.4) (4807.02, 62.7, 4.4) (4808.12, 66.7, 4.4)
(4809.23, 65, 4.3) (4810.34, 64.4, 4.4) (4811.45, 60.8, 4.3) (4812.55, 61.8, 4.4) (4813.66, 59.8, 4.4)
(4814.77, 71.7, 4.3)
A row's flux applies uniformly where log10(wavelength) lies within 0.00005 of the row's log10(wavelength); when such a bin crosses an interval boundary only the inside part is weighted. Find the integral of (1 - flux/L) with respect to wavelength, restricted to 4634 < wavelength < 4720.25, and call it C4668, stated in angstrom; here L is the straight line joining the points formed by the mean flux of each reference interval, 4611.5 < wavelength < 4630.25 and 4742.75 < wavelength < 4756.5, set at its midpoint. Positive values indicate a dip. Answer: 4.5 angstrom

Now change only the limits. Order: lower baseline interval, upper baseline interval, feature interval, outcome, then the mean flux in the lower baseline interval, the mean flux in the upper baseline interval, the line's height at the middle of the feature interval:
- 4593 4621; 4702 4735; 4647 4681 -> 0.9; 62.6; 61.4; 62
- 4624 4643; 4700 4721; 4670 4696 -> 0.4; 63.4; 61.6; 62.2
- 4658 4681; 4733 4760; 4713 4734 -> 0.1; 60.7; 62.9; 62.3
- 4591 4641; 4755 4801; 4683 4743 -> 1.5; 63.2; 64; 63.7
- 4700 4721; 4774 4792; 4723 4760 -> -0.1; 61.6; 63.3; 62.3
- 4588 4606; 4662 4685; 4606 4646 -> -0.8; 62.7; 60.3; 61.8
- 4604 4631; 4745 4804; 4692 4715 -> 0.9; 63.7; 63.7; 63.7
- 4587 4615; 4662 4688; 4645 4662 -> 0.2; 62.6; 60.6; 61.2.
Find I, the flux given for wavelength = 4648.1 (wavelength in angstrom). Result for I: 54.2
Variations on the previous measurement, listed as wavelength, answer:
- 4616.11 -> 58.2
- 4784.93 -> 63.6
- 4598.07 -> 71.5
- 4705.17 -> 57.9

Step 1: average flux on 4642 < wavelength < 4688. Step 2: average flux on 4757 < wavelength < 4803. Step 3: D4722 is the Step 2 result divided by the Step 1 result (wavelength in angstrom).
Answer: 1.05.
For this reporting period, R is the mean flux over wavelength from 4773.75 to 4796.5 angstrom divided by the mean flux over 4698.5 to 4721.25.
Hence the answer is 1.0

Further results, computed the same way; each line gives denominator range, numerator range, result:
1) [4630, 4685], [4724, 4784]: 1.04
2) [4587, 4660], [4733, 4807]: 1.02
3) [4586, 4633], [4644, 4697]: 0.96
